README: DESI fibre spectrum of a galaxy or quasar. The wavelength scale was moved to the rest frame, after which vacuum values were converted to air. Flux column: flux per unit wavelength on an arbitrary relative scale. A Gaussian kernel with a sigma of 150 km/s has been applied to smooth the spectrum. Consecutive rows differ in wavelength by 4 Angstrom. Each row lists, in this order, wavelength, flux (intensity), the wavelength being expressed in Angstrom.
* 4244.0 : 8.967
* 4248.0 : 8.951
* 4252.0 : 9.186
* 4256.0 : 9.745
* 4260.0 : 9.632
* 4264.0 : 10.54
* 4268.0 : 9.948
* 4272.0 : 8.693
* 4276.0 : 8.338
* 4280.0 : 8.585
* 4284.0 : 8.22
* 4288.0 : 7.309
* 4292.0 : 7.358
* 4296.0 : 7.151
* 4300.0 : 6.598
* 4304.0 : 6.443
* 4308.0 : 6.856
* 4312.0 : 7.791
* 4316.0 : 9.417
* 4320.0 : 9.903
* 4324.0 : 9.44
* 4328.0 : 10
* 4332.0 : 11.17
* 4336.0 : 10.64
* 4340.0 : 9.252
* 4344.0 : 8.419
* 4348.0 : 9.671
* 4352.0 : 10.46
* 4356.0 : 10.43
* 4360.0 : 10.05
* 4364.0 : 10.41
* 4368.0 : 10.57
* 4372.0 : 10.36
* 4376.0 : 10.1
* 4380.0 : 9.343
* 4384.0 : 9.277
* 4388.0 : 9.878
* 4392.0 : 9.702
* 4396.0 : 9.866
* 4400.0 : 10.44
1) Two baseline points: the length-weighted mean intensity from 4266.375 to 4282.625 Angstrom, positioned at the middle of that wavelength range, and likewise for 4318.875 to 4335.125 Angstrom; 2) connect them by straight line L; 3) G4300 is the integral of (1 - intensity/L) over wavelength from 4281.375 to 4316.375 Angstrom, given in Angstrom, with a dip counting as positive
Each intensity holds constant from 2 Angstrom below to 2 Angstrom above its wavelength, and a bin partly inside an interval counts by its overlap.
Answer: 7.6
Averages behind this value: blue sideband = 8.84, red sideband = 10.2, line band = 7.39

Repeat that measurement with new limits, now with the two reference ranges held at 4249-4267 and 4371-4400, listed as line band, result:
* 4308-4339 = 0.69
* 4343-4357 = 0.00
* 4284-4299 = 3.70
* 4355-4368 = -0.70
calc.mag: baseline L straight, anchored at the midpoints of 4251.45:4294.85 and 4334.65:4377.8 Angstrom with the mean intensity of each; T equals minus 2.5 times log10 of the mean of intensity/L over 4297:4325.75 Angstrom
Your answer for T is 0.17 mag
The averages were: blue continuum 8.82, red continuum 10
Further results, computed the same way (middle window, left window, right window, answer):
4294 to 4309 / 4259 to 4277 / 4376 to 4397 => 0.37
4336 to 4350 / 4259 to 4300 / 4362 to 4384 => 0.03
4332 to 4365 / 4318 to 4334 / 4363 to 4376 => 0.03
